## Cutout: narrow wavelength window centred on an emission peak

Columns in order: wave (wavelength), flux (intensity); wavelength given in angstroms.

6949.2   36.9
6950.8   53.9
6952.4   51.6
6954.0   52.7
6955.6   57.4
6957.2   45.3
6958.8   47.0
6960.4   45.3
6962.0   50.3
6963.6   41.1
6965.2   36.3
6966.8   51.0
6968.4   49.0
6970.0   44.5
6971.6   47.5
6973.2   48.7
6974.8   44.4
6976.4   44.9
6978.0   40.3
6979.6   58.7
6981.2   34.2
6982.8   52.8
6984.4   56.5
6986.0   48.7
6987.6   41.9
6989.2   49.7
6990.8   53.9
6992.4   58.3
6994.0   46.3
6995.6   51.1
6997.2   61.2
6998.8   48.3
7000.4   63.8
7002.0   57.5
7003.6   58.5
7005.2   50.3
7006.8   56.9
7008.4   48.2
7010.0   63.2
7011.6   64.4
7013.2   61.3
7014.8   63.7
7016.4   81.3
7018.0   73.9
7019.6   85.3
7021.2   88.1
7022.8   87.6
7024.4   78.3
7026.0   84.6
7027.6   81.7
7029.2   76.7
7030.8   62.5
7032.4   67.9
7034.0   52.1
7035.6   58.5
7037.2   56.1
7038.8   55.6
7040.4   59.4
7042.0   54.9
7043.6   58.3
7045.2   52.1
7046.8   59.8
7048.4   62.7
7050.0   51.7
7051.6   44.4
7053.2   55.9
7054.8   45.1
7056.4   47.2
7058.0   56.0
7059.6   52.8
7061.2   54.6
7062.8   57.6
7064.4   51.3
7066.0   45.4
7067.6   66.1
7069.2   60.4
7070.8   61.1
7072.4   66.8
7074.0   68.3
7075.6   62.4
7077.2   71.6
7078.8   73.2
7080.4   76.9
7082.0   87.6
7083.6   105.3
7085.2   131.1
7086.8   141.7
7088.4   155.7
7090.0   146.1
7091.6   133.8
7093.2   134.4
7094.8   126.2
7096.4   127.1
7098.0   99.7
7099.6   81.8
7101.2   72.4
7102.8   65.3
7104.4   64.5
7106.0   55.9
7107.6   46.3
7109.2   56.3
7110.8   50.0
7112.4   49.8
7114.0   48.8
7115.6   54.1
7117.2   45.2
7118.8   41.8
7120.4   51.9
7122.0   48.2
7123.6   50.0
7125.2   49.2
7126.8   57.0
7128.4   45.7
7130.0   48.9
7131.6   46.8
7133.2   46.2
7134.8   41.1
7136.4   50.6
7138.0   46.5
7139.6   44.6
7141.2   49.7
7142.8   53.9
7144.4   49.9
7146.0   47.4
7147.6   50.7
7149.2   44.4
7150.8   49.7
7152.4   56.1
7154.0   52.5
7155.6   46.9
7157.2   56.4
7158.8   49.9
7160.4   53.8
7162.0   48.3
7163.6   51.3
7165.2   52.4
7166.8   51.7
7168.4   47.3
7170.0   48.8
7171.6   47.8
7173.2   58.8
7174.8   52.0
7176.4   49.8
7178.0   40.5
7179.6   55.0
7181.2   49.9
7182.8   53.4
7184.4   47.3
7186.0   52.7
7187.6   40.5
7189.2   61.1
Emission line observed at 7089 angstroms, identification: [O III]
